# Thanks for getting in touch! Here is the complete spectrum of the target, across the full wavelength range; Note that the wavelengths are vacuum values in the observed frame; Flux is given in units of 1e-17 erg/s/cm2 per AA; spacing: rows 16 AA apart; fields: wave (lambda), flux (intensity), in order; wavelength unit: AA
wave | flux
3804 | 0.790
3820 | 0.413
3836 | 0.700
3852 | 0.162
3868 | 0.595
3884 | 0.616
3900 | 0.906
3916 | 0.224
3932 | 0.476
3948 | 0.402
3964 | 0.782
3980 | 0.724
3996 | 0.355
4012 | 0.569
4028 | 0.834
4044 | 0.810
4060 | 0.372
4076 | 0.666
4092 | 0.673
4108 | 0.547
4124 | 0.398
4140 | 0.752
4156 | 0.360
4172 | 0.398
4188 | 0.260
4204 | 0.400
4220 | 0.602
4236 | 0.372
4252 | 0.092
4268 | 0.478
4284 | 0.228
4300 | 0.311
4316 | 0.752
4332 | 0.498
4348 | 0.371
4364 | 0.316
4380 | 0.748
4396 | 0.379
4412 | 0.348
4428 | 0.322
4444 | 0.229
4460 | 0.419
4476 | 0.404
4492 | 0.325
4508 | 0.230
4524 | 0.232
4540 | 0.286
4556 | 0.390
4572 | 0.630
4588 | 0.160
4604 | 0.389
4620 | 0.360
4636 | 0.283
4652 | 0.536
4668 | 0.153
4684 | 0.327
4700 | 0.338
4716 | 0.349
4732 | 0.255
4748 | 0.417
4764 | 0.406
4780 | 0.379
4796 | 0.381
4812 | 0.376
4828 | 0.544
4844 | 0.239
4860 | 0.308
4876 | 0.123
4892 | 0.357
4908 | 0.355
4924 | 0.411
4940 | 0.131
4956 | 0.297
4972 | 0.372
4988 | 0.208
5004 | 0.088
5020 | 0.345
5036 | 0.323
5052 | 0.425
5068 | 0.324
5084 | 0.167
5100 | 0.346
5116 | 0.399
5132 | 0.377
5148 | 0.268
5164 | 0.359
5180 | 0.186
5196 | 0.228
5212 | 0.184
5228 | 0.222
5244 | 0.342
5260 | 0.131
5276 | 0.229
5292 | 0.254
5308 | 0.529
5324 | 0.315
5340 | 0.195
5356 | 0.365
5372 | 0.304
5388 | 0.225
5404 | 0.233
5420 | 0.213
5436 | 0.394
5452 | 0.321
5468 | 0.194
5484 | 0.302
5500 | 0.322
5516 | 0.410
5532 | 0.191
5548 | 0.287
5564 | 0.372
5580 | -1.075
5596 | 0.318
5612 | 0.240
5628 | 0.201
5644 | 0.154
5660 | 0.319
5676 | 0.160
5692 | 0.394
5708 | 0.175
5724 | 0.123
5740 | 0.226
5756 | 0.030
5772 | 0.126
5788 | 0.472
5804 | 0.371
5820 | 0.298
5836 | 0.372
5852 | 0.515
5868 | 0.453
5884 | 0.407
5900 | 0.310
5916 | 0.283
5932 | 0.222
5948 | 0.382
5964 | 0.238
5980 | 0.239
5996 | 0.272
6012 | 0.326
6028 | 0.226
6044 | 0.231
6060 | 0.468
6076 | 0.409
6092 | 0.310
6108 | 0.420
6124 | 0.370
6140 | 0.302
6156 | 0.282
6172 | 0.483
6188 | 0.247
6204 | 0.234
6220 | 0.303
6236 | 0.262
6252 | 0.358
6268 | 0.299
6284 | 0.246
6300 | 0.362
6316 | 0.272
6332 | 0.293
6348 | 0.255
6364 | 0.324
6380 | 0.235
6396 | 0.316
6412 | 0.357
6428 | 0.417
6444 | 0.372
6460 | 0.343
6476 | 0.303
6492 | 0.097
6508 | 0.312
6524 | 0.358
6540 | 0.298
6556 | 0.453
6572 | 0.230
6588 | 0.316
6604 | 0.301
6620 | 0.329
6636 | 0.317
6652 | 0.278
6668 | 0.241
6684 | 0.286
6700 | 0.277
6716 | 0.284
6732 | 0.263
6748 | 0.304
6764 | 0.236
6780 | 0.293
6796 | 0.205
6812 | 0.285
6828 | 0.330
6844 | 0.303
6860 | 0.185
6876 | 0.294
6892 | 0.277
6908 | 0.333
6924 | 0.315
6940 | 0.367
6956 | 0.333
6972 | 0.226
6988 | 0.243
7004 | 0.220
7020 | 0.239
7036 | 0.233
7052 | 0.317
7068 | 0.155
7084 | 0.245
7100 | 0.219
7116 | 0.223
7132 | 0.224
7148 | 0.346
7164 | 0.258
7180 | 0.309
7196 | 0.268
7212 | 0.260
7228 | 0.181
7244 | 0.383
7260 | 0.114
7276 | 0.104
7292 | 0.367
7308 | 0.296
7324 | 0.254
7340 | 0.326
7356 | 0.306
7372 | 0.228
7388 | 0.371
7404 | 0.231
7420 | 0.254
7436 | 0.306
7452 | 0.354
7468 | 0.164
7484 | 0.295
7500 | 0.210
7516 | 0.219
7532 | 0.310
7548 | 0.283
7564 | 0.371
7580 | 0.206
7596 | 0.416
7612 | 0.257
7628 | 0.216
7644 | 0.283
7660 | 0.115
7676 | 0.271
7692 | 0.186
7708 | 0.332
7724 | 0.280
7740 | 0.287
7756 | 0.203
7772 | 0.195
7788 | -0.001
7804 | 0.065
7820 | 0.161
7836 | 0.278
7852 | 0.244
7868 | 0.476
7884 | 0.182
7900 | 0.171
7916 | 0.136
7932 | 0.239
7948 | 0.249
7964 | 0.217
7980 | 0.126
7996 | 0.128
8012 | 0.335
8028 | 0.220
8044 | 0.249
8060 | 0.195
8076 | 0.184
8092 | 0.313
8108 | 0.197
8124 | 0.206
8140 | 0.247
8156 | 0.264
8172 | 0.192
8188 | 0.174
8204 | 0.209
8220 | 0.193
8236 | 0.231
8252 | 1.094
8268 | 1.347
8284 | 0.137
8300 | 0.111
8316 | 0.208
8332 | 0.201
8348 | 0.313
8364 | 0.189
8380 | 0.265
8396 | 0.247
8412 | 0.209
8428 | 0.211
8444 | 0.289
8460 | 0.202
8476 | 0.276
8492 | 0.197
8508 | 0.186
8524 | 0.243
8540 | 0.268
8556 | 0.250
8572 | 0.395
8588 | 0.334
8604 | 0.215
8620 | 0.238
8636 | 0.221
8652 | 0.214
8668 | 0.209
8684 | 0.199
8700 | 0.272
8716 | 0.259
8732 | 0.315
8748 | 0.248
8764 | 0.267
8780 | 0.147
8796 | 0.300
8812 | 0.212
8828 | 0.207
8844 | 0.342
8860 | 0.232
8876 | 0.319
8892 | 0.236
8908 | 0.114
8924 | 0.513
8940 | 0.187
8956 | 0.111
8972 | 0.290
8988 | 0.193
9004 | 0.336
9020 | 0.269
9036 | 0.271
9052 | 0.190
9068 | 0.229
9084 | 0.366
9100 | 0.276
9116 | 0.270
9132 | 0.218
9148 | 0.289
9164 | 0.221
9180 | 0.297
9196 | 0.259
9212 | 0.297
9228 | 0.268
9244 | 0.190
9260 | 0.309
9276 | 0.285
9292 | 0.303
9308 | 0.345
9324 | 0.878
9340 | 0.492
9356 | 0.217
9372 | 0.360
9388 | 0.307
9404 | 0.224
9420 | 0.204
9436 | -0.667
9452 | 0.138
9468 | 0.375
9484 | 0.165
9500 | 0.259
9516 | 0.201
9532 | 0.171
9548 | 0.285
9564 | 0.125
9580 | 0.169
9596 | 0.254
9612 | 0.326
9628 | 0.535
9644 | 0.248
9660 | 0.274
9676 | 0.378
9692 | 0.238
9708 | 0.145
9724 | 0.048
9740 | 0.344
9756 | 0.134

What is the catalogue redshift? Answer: 1.22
